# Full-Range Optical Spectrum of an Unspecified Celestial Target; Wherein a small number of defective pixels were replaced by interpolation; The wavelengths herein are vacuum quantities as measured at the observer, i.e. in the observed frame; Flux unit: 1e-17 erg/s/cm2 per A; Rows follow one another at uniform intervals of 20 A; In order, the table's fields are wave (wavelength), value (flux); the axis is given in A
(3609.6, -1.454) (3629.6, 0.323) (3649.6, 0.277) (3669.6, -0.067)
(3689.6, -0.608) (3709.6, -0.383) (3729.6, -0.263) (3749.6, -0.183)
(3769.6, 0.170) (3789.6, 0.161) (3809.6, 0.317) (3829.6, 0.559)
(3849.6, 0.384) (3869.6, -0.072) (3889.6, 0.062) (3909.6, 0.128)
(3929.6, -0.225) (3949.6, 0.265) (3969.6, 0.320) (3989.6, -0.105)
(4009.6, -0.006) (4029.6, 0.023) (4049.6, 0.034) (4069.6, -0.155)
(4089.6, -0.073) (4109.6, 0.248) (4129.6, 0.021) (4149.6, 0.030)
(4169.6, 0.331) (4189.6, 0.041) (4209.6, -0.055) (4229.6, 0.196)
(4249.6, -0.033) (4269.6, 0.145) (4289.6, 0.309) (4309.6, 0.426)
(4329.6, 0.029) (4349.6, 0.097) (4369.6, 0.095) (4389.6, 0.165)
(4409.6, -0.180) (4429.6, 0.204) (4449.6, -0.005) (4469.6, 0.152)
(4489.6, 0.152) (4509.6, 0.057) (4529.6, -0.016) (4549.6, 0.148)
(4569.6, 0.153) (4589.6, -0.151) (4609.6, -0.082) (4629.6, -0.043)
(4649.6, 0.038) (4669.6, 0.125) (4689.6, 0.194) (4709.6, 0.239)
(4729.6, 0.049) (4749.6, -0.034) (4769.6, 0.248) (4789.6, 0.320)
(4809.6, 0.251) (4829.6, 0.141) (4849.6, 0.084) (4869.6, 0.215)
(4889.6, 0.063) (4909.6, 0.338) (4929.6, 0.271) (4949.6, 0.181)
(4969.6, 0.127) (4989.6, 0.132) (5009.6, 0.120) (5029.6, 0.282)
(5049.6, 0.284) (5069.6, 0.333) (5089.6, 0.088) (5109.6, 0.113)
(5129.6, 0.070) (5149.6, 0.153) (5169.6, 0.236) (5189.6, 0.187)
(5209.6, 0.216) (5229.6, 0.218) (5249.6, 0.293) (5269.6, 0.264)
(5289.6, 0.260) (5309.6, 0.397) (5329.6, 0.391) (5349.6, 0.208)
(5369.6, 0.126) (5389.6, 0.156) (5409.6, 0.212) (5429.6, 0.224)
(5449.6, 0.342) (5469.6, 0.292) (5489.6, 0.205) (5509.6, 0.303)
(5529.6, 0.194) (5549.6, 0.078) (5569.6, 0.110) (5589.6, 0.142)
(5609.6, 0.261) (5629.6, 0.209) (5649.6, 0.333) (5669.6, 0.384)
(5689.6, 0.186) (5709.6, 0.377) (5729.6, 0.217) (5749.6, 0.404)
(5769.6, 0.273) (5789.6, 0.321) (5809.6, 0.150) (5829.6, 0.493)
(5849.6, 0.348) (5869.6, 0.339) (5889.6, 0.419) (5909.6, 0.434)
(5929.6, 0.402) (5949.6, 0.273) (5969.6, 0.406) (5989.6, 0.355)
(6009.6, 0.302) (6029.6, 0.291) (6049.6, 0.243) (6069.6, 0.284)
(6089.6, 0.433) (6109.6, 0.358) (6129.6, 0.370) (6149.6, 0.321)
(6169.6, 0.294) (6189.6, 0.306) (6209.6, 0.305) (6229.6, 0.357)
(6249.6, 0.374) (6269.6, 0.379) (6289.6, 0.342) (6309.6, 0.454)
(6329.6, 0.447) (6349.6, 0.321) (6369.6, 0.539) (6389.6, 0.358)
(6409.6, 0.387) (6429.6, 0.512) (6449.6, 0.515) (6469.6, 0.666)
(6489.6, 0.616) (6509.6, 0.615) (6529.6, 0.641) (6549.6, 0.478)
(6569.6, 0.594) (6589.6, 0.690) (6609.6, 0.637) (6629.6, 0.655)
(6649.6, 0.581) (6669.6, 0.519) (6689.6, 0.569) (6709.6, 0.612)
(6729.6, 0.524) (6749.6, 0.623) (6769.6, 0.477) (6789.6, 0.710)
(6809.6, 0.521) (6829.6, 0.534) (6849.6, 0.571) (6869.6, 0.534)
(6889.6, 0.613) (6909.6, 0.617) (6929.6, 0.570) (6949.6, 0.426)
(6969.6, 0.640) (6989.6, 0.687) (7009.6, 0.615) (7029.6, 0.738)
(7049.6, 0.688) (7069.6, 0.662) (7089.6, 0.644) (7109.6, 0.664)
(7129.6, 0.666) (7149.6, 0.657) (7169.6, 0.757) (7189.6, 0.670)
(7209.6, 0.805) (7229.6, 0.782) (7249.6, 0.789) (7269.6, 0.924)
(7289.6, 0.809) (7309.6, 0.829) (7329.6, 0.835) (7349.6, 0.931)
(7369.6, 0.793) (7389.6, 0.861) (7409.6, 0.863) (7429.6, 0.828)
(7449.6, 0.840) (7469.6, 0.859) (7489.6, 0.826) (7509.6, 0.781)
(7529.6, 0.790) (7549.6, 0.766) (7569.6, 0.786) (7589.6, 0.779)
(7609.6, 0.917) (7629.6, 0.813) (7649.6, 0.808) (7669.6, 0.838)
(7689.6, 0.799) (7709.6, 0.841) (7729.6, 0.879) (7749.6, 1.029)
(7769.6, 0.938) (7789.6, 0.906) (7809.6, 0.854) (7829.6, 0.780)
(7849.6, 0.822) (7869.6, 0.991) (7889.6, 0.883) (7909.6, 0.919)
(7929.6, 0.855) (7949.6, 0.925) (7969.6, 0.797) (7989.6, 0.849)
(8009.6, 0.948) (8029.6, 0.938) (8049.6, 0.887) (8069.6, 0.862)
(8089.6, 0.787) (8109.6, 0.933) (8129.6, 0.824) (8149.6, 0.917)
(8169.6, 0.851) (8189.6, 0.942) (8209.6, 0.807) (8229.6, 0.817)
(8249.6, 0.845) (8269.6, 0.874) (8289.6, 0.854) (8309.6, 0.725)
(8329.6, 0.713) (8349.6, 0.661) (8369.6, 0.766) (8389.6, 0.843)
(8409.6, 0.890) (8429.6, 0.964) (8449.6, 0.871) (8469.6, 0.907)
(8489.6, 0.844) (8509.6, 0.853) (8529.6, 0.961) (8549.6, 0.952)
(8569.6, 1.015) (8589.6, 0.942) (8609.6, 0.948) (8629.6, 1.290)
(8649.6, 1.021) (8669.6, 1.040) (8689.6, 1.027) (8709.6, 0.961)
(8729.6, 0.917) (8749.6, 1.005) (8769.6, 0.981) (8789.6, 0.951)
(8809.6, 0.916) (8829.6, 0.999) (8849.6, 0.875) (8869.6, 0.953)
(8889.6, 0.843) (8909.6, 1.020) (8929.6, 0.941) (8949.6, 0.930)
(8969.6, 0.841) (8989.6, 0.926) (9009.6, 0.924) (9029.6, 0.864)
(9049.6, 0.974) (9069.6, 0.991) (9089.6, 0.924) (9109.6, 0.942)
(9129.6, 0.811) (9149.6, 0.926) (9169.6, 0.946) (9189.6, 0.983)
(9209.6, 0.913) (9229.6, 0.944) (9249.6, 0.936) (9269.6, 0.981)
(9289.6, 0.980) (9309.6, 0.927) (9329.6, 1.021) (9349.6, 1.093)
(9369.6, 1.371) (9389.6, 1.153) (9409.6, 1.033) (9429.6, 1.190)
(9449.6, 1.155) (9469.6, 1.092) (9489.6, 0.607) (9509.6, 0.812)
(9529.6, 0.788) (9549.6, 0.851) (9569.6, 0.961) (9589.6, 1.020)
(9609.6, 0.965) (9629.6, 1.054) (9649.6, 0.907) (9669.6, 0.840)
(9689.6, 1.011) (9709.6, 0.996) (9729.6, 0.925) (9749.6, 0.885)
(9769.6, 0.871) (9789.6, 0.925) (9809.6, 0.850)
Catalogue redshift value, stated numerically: 0.61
